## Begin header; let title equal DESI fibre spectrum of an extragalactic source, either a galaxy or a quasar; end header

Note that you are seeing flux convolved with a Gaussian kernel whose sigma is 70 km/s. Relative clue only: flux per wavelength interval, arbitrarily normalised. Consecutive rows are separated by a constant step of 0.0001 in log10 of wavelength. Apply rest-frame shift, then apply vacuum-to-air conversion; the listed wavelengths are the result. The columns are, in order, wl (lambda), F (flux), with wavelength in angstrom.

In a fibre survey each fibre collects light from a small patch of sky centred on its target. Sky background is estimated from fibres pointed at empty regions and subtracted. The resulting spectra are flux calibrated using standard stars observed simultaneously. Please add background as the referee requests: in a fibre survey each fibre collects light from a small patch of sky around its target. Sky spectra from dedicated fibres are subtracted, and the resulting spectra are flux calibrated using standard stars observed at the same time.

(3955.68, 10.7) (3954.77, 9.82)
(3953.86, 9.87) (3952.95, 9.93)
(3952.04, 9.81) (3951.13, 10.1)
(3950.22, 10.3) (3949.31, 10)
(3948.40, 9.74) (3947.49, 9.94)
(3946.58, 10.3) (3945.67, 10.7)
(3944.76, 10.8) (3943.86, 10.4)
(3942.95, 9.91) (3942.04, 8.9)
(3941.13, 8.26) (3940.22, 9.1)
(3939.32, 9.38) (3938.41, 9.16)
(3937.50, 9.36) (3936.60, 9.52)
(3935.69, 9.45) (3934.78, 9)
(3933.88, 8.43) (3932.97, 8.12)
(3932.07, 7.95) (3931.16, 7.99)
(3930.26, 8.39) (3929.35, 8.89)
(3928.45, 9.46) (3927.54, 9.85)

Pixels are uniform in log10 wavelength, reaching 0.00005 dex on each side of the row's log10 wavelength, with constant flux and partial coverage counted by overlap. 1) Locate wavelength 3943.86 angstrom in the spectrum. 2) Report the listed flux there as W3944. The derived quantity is 10.4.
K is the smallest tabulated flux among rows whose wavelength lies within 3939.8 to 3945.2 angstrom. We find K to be 8.26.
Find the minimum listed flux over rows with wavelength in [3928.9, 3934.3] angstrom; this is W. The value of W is 7.95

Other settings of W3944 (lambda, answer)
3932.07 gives 7.95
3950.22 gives 10.3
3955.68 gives 10.7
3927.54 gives 9.85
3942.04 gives 8.9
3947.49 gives 9.94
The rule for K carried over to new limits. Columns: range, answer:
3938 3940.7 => 9.1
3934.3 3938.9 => 9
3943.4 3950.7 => 9.74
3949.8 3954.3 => 9.81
